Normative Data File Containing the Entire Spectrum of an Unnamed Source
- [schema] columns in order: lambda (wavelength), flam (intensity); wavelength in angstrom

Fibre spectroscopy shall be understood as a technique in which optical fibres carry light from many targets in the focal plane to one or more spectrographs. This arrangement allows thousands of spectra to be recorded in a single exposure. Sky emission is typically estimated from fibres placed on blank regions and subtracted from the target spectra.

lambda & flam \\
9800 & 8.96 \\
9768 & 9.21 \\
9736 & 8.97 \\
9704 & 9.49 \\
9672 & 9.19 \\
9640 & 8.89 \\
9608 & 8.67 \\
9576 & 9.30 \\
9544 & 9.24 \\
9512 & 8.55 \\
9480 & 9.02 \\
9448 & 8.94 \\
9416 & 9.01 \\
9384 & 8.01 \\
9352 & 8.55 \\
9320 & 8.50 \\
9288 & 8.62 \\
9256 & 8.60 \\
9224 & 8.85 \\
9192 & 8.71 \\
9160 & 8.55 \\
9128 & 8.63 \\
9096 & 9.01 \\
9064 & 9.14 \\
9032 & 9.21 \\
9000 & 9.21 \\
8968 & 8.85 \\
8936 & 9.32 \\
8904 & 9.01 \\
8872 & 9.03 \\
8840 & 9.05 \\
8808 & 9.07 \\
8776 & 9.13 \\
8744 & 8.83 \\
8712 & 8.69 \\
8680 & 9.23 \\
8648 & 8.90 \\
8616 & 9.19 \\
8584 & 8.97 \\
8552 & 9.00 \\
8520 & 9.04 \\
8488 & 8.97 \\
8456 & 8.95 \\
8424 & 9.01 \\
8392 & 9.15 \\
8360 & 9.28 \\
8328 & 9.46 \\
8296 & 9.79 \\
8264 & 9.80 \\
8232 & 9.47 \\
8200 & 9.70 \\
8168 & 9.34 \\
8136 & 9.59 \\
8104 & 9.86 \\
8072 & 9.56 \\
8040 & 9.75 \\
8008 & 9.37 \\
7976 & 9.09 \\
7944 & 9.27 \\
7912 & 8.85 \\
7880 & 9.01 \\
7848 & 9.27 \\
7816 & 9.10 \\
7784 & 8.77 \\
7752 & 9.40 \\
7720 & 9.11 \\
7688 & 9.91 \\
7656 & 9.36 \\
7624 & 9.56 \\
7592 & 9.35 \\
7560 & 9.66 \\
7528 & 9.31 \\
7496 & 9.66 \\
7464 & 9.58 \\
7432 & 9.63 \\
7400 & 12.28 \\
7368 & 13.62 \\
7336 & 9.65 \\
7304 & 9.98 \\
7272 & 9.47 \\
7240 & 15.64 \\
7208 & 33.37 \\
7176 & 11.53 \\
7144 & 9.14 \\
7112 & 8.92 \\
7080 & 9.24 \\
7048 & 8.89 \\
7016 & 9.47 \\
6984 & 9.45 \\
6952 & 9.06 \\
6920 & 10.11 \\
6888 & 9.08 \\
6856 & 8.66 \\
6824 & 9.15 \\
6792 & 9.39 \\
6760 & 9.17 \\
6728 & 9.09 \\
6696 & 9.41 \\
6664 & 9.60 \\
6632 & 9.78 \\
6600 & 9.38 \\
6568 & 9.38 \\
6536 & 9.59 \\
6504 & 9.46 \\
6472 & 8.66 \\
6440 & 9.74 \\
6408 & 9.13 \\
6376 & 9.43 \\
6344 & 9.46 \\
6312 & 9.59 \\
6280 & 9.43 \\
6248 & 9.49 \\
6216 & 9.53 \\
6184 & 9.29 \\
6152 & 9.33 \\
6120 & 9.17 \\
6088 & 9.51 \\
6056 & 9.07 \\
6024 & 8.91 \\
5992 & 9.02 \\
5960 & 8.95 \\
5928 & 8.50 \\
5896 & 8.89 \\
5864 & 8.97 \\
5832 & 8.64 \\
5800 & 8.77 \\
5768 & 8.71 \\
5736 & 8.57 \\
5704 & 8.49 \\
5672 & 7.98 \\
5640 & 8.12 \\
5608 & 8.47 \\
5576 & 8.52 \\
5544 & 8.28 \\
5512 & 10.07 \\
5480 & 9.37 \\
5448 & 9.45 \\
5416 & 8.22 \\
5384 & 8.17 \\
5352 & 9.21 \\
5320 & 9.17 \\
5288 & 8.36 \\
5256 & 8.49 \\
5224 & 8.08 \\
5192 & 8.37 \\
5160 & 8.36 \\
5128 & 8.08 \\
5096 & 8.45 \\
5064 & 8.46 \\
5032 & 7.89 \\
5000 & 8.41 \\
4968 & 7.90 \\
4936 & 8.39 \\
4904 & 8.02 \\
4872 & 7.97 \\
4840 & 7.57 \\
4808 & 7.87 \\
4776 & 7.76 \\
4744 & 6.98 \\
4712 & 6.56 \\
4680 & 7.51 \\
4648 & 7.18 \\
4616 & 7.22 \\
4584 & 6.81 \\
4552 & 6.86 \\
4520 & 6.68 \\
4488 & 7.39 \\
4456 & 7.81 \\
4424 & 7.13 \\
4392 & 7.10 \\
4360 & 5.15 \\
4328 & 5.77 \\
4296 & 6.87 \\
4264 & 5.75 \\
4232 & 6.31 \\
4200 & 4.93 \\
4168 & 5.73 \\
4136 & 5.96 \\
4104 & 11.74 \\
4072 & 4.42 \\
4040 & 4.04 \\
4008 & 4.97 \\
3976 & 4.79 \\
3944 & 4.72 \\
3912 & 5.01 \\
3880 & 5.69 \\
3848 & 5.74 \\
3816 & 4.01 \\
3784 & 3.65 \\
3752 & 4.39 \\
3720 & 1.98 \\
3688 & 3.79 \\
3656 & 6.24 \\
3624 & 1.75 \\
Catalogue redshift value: 0.10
